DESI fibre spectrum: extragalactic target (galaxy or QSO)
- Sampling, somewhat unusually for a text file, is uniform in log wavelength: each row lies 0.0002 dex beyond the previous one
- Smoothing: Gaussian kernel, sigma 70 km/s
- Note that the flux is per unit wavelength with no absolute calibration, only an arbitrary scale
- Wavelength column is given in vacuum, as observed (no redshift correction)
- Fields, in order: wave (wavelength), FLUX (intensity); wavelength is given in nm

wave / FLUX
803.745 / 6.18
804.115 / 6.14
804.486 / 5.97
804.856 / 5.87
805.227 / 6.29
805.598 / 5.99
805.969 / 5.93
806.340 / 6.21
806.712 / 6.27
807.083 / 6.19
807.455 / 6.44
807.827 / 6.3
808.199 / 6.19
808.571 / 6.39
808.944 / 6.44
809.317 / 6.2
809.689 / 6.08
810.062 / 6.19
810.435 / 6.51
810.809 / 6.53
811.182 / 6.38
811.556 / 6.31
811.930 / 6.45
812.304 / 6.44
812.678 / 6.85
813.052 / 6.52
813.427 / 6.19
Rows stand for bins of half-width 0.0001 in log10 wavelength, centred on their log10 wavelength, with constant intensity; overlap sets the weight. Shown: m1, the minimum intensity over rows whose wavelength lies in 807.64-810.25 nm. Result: 6.08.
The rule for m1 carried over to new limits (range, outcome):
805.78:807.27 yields 5.93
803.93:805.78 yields 5.87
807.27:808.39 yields 6.19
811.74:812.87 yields 6.44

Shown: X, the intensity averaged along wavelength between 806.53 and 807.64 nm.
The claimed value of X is 6.3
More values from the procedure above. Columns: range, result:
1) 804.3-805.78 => 6.03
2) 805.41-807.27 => 6.12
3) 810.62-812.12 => 6.41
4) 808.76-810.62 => 6.29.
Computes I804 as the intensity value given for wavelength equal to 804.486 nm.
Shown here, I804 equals 5.97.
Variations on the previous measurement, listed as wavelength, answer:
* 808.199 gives 6.19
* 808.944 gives 6.44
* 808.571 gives 6.39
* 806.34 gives 6.21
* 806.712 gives 6.27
